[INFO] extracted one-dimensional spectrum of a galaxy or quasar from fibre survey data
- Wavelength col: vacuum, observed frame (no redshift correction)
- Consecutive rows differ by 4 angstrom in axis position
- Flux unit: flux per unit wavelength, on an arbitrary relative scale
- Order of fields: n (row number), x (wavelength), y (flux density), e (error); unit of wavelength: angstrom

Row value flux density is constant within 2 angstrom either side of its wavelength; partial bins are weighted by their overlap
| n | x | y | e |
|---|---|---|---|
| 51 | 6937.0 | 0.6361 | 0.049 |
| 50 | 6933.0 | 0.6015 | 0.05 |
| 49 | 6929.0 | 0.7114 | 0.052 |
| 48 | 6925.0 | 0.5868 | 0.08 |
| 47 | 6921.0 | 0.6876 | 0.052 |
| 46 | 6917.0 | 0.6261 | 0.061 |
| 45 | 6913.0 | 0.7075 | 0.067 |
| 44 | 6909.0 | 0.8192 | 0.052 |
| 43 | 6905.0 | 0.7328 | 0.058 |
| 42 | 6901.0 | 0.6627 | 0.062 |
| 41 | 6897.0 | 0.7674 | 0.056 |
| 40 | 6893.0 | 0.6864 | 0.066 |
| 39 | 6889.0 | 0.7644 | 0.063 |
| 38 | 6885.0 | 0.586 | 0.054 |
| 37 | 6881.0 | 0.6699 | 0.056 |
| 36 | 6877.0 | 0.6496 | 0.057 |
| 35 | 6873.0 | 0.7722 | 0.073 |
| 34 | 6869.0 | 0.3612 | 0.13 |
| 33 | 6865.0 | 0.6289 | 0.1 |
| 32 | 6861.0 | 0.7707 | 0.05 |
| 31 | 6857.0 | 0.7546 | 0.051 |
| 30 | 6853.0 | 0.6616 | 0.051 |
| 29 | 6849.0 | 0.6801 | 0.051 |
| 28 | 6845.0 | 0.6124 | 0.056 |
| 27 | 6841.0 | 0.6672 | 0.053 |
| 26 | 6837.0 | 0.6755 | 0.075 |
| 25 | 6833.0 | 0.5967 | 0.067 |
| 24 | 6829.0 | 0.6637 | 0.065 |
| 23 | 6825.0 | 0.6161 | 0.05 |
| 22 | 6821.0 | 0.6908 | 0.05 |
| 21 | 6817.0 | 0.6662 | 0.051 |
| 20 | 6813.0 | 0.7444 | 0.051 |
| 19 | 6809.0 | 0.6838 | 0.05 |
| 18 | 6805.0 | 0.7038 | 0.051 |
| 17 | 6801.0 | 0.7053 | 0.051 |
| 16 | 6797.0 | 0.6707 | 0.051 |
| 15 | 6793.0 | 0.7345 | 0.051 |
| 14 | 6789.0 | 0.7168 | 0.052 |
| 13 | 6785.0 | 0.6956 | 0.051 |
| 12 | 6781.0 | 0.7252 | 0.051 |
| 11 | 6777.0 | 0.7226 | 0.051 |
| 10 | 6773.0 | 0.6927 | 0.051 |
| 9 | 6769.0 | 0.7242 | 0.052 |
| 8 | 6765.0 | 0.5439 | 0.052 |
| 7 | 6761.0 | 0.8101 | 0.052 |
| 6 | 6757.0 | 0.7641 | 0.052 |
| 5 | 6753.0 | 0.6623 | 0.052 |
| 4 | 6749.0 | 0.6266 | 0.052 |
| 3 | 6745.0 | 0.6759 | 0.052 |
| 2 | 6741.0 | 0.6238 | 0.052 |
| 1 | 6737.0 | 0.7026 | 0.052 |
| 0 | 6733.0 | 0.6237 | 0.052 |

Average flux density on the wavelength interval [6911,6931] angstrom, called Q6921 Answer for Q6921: 0.664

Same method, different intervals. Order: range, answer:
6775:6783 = 0.724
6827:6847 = 0.643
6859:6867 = 0.7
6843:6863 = 0.696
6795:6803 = 0.688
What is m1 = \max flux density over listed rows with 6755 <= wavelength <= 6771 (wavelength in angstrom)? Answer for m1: 0.8101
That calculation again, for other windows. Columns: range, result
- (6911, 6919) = 0.7075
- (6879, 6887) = 0.6699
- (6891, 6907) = 0.7674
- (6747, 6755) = 0.6623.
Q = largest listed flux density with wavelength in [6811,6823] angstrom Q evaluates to 0.7444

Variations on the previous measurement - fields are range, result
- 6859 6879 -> 0.7722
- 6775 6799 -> 0.7345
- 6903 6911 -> 0.8192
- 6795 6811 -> 0.7053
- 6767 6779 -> 0.7242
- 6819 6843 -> 0.6908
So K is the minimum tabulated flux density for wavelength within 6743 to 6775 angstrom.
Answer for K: 0.5439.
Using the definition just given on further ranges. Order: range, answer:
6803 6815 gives 0.6838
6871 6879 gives 0.6496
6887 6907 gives 0.6627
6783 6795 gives 0.6956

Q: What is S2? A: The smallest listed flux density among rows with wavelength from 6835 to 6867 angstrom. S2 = 0.6124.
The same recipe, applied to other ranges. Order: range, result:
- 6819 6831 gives 0.6161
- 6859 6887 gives 0.3612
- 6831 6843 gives 0.5967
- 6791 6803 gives 0.6707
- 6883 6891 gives 0.586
